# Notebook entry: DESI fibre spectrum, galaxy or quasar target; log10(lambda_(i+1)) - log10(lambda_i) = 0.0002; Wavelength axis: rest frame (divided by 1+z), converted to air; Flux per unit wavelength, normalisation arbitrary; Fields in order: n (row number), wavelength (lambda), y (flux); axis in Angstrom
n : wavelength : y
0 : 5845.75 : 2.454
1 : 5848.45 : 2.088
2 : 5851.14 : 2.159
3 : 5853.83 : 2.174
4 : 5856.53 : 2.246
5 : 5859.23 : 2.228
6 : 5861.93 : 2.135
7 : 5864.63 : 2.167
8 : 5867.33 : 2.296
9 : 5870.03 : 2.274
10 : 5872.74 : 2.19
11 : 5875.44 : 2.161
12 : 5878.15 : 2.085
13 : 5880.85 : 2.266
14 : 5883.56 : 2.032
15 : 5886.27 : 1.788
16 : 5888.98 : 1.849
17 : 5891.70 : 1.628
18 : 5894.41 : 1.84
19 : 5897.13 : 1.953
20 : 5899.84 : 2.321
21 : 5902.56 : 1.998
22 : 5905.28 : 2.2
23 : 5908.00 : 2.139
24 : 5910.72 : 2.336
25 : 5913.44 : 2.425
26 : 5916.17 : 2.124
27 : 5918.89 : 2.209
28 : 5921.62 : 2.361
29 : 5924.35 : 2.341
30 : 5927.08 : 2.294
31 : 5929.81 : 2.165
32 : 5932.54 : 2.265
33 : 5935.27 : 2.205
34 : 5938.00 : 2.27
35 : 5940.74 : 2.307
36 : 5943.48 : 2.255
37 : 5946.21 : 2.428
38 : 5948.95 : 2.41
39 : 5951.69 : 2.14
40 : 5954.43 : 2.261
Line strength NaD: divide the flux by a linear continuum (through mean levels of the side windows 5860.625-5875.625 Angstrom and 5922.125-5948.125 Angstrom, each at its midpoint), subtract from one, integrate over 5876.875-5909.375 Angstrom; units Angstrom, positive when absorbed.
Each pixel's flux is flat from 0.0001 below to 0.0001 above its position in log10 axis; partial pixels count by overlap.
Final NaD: 3.3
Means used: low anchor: 2.21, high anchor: 2.29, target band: 2.01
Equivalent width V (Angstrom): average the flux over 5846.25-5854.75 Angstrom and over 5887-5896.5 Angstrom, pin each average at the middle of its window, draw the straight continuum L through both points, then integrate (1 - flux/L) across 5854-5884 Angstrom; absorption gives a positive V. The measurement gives -2.97 Angstrom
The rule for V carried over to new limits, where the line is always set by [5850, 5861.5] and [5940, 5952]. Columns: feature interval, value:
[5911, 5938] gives 0.29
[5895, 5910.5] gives 0.95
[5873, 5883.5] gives 0.34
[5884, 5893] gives 1.84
